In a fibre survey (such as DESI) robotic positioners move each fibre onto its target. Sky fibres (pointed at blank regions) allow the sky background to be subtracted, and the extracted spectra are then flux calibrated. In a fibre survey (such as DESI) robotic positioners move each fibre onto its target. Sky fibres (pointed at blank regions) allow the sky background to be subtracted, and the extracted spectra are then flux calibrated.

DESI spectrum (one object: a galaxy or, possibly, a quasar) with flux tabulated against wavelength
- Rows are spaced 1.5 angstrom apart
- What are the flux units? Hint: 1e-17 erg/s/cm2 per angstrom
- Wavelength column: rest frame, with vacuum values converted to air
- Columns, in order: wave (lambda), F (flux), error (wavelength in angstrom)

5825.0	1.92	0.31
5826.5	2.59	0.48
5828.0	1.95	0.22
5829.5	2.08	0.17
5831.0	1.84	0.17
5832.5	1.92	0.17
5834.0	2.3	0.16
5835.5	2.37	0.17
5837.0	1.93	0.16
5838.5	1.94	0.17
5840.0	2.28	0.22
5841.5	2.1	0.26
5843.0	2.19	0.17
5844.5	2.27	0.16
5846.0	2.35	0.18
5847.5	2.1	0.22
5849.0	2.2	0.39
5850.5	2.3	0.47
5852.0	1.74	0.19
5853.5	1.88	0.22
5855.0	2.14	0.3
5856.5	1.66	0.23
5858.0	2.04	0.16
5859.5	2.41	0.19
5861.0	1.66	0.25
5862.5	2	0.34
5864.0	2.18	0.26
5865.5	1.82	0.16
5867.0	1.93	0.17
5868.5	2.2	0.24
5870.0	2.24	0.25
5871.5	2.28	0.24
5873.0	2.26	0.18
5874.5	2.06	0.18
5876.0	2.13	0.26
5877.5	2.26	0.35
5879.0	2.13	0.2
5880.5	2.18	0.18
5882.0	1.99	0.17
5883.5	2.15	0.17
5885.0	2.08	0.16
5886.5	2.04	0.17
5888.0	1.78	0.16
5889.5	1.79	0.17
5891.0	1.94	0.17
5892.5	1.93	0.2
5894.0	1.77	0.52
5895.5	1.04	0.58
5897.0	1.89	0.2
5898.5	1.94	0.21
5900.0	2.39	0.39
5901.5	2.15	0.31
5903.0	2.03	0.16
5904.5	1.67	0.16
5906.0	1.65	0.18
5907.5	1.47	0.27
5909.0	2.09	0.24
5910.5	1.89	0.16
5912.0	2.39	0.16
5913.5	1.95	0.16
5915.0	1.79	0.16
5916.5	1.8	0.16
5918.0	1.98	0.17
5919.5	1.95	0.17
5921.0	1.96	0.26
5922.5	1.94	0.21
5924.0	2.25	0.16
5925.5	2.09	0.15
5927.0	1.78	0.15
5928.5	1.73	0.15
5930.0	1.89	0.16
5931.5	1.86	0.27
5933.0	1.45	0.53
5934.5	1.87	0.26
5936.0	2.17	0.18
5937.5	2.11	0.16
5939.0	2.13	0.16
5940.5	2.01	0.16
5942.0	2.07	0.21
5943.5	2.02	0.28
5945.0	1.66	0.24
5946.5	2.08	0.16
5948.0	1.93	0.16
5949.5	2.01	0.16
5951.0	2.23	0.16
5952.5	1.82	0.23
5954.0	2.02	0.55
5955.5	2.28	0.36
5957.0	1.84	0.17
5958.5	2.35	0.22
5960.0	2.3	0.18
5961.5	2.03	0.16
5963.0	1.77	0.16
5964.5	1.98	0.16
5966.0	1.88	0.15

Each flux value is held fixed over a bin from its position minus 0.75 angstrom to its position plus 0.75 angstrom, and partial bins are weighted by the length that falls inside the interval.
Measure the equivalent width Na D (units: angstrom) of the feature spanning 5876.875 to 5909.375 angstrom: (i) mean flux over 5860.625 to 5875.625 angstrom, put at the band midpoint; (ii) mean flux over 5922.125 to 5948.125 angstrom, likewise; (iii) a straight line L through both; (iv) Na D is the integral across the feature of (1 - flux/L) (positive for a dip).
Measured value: 1.7 angstrom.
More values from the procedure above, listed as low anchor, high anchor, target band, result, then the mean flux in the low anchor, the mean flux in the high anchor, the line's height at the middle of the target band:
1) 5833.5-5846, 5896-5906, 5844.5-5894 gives 0.4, 2.18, 1.96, 2.07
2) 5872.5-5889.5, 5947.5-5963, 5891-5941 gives 4.0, 2.08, 2.07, 2.07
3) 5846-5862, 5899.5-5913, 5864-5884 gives -1.2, 2.03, 1.96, 2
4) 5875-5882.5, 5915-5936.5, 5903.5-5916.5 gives 0.8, 2.14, 1.9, 1.98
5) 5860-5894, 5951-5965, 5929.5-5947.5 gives 0.9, 2.04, 2.05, 2.05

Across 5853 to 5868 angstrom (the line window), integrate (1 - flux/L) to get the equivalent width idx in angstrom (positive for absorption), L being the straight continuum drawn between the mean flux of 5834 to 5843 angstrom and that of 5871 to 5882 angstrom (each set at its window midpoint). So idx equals 1.3 angstrom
